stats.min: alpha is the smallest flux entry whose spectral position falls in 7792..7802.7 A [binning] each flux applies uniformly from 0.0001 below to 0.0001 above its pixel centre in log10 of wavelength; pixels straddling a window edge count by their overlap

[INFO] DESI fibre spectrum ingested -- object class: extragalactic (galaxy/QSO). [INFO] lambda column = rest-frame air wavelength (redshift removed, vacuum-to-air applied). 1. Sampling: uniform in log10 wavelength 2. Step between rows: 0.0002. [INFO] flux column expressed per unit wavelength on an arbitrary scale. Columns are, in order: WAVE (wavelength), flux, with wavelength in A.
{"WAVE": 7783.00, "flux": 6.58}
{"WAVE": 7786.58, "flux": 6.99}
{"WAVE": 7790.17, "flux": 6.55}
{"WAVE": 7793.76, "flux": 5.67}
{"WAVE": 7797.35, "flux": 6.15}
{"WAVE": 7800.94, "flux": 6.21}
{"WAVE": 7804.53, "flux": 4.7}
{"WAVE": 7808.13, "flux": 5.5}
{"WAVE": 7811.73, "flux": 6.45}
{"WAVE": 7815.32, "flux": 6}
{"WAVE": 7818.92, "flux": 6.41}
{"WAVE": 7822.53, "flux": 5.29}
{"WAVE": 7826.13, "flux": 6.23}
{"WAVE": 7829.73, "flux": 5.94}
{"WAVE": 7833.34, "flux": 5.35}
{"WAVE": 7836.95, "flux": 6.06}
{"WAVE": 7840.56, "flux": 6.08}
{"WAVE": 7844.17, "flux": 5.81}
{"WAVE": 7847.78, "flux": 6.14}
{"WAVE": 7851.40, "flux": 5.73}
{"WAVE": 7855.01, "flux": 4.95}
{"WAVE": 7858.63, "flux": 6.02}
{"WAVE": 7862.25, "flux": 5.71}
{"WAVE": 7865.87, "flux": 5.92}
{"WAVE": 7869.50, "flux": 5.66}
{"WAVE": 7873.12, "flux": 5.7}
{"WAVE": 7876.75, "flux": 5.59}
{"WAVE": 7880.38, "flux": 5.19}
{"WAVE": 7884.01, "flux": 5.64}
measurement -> 5.67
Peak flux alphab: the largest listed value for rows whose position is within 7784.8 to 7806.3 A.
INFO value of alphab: 6.99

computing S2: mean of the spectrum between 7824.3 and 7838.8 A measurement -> 5.9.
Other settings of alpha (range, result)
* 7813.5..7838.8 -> 5.29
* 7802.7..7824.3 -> 4.7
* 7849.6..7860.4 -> 4.95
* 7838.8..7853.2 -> 5.73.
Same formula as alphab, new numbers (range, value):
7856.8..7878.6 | 6.02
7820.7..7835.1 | 6.23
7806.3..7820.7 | 6.45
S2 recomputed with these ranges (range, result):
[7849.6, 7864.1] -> 5.61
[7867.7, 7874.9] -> 5.68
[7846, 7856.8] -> 5.61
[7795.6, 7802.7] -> 6.18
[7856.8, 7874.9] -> 5.8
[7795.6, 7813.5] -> 5.8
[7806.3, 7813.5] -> 5.96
